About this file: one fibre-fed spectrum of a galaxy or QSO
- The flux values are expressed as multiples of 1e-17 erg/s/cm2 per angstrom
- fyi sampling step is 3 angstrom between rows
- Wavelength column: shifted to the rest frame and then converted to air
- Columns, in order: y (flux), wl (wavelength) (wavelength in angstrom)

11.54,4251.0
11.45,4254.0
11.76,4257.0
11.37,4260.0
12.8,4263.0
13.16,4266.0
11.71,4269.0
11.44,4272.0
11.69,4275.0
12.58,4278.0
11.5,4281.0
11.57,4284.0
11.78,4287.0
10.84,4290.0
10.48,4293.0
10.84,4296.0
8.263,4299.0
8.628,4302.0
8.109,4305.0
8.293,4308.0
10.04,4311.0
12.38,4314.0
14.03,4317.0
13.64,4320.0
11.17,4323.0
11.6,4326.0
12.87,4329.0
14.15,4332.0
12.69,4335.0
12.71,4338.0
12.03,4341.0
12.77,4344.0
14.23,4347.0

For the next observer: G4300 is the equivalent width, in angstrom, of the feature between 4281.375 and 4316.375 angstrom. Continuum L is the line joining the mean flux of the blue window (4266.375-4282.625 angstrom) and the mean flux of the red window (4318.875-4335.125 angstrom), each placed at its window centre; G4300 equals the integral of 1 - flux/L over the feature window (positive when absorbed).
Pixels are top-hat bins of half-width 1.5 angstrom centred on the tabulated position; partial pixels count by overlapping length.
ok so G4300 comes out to 5.7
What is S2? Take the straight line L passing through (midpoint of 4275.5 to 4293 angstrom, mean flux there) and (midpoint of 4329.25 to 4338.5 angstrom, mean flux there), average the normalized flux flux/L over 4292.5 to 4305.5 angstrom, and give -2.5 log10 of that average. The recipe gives 0.284 mag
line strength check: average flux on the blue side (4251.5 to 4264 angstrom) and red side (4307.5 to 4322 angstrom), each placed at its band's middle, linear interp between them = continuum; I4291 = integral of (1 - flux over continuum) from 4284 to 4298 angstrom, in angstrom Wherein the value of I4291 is 1.1 angstrom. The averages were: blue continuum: 11.8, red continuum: 11.9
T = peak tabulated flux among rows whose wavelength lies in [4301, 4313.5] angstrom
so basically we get 10.04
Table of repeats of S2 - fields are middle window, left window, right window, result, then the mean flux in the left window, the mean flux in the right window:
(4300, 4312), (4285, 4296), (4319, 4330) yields 0.312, 11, 12.2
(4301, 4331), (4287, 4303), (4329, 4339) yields 0.058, 10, 13.2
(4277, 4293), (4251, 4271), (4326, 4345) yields 0.066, 12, 12.8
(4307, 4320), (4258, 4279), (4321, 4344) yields 0.073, 12.1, 12.5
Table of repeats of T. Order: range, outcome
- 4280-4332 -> 14.15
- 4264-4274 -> 13.16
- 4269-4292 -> 12.58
